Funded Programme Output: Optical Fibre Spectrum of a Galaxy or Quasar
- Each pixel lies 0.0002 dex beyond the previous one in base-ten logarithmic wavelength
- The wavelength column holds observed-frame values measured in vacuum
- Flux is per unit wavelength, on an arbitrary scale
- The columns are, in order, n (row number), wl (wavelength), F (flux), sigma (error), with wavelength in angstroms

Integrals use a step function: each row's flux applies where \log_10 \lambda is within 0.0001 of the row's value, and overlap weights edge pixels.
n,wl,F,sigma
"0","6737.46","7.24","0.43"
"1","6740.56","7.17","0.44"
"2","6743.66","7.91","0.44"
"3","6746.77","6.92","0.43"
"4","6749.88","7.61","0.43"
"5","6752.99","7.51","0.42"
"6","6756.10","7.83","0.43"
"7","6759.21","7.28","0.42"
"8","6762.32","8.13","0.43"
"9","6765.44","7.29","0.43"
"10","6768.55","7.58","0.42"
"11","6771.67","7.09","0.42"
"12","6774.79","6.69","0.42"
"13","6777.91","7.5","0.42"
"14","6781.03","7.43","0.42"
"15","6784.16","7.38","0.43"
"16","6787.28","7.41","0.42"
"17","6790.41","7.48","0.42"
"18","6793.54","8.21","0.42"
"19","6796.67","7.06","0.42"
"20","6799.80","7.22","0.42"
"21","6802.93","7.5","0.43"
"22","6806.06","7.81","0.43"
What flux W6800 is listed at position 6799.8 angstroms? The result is 7.22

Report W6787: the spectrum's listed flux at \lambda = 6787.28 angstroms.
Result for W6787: 7.41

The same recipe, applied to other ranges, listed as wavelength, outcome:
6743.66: 7.91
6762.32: 8.13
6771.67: 7.09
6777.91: 7.5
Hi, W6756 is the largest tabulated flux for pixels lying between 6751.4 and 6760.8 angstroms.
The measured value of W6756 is 7.83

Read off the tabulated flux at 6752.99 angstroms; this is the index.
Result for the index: 7.51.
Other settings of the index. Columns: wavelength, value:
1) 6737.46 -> 7.24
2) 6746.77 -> 6.92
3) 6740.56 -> 7.17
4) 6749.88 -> 7.61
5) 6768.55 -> 7.58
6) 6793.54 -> 8.21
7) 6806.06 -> 7.81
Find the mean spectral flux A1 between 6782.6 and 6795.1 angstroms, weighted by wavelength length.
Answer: 7.62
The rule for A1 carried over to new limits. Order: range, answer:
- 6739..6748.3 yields 7.34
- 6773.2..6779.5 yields 7.1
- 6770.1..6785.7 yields 7.21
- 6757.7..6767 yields 7.57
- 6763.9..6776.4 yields 7.17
